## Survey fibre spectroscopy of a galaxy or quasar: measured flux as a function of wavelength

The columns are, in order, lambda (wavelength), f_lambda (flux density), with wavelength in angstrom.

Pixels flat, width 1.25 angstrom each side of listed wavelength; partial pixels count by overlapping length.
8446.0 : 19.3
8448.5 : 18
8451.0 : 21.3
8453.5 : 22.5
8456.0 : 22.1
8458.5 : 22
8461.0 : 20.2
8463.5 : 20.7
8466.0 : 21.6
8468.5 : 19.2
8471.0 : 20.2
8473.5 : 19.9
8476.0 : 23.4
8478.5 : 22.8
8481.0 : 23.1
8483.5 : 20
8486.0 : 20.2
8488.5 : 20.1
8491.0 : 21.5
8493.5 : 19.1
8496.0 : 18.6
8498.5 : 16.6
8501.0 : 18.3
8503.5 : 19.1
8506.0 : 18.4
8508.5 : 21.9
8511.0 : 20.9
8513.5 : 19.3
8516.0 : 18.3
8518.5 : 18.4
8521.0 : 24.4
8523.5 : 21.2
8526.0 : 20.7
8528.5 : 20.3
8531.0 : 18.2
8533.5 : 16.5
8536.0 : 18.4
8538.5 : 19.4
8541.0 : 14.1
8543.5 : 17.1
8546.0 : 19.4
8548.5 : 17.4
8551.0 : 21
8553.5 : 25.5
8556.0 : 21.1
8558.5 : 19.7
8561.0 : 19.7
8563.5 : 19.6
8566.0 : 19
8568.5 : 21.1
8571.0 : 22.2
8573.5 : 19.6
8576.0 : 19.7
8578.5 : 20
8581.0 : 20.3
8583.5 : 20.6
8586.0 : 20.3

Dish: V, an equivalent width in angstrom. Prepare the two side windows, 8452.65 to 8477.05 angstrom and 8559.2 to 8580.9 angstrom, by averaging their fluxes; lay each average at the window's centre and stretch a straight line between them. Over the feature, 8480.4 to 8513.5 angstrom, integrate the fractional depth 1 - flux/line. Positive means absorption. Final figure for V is 1.7 angstrom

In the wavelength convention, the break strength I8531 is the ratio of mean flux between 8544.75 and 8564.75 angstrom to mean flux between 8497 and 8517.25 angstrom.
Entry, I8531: 1.07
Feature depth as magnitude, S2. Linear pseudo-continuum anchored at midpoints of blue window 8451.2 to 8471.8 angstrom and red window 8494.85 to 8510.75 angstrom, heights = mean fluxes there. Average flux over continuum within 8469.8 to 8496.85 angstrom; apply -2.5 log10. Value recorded -0.05 mag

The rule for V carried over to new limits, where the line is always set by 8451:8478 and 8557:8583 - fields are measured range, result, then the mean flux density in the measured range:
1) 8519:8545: 1.9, 19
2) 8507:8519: 0.5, 19.8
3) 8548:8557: -0.6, 21.6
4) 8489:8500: 1.0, 19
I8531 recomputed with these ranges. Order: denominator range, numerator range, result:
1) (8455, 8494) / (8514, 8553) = 0.91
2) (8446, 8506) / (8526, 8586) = 0.96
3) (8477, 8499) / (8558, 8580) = 0.99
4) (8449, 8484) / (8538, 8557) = 0.91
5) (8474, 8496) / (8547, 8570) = 0.97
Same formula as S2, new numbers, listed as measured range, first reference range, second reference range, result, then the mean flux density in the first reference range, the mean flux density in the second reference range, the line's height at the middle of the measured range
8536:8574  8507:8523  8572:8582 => 0.03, 20.5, 19.9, 20.2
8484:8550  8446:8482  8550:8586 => 0.09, 21.1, 20.6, 20.9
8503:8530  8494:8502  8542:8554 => -0.10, 17.9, 19.6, 18.6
